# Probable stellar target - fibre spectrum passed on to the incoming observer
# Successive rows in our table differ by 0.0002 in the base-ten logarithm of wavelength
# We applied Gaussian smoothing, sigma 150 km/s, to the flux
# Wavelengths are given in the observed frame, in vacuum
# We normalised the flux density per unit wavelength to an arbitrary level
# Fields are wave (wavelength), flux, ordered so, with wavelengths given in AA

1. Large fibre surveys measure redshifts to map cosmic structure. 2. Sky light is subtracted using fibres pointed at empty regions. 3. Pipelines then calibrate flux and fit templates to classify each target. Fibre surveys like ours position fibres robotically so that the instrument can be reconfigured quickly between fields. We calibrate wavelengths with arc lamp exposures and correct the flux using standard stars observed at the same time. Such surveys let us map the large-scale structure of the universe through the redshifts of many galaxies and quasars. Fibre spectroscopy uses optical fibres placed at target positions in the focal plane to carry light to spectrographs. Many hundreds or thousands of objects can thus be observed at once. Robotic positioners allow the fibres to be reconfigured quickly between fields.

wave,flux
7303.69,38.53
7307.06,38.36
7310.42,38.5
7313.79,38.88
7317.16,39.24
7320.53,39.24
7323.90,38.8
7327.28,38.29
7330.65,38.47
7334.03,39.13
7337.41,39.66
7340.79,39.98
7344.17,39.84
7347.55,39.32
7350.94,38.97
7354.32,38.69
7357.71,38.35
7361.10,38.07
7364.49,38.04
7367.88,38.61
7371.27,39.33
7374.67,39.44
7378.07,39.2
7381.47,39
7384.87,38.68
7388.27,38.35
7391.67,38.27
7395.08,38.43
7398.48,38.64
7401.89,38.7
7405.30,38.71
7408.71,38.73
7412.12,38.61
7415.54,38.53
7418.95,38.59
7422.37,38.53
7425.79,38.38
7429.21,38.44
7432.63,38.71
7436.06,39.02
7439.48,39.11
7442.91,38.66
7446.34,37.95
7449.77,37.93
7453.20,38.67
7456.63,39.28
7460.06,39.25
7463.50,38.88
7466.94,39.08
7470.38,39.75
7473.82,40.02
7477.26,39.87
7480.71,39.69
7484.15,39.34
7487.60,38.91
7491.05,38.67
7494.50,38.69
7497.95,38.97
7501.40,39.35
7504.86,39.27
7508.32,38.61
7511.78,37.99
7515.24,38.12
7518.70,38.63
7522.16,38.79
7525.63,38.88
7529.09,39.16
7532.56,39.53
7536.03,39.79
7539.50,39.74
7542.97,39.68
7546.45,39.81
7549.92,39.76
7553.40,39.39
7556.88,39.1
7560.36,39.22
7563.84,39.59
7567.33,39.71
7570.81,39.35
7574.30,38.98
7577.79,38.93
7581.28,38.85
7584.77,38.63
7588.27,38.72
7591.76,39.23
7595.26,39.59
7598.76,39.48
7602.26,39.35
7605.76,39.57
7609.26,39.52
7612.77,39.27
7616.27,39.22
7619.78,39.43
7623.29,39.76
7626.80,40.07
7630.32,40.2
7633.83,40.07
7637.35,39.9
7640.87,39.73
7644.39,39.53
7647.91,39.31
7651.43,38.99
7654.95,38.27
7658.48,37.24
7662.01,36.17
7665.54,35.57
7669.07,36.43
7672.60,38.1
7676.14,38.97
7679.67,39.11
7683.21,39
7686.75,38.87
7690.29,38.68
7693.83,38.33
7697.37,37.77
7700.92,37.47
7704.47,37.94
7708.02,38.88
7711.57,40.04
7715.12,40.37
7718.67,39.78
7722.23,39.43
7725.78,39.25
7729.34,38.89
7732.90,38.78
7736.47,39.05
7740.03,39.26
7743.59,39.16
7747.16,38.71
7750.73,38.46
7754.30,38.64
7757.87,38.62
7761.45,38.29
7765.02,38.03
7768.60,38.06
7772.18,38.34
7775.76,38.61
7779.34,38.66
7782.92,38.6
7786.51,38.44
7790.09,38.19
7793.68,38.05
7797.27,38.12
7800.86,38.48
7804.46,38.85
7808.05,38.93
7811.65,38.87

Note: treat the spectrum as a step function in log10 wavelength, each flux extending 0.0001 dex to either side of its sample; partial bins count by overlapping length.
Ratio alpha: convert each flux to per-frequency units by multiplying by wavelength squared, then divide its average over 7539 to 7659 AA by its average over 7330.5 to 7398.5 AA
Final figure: 1.08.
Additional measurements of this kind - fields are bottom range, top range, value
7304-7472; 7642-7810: 1.09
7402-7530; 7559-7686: 1.05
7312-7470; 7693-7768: 1.09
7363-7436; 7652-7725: 1.07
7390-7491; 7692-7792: 1.08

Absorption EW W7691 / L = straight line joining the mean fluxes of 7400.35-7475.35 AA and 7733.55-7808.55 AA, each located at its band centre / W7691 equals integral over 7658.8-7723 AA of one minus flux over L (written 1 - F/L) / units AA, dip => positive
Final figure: 0.4 AA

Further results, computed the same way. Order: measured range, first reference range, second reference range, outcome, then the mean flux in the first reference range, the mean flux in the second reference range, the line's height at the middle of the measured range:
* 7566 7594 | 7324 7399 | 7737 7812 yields -0.3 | 38.9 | 38.5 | 38.7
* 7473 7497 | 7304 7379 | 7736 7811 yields -0.3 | 38.9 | 38.5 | 38.8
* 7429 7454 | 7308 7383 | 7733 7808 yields 0.2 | 38.9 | 38.5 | 38.9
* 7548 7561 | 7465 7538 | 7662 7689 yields -0.2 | 39.1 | 37.9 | 38.7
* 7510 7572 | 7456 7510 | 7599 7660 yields 0.1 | 39.2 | 39.4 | 39.3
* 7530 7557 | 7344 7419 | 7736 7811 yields -0.7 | 38.7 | 38.5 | 38.7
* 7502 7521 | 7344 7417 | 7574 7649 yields 0.3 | 38.7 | 39.4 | 39.1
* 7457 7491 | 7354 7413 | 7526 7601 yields -0.3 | 38.7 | 39.3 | 39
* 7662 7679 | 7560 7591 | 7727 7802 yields 0.7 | 39.1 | 38.5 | 38.8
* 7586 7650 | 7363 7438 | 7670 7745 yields -1.2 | 38.7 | 38.9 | 38.8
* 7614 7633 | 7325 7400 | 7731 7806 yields -0.5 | 38.9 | 38.5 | 38.6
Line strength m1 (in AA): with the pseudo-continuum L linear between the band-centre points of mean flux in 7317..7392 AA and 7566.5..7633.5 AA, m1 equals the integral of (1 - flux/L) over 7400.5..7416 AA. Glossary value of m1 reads 0.1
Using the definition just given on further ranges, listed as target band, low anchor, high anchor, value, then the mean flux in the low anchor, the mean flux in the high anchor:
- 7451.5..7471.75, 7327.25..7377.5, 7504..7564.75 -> 0.0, 39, 39.2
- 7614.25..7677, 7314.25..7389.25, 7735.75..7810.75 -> -0.1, 38.9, 38.5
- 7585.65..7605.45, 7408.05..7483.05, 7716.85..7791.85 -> -0.2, 38.9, 38.7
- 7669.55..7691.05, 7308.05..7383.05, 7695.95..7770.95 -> 0.1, 38.9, 38.8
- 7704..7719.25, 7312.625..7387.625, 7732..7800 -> -0.4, 39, 38.5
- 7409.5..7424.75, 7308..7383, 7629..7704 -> 0.1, 38.9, 38.4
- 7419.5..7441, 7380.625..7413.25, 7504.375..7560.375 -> 0.0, 38.6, 39.1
